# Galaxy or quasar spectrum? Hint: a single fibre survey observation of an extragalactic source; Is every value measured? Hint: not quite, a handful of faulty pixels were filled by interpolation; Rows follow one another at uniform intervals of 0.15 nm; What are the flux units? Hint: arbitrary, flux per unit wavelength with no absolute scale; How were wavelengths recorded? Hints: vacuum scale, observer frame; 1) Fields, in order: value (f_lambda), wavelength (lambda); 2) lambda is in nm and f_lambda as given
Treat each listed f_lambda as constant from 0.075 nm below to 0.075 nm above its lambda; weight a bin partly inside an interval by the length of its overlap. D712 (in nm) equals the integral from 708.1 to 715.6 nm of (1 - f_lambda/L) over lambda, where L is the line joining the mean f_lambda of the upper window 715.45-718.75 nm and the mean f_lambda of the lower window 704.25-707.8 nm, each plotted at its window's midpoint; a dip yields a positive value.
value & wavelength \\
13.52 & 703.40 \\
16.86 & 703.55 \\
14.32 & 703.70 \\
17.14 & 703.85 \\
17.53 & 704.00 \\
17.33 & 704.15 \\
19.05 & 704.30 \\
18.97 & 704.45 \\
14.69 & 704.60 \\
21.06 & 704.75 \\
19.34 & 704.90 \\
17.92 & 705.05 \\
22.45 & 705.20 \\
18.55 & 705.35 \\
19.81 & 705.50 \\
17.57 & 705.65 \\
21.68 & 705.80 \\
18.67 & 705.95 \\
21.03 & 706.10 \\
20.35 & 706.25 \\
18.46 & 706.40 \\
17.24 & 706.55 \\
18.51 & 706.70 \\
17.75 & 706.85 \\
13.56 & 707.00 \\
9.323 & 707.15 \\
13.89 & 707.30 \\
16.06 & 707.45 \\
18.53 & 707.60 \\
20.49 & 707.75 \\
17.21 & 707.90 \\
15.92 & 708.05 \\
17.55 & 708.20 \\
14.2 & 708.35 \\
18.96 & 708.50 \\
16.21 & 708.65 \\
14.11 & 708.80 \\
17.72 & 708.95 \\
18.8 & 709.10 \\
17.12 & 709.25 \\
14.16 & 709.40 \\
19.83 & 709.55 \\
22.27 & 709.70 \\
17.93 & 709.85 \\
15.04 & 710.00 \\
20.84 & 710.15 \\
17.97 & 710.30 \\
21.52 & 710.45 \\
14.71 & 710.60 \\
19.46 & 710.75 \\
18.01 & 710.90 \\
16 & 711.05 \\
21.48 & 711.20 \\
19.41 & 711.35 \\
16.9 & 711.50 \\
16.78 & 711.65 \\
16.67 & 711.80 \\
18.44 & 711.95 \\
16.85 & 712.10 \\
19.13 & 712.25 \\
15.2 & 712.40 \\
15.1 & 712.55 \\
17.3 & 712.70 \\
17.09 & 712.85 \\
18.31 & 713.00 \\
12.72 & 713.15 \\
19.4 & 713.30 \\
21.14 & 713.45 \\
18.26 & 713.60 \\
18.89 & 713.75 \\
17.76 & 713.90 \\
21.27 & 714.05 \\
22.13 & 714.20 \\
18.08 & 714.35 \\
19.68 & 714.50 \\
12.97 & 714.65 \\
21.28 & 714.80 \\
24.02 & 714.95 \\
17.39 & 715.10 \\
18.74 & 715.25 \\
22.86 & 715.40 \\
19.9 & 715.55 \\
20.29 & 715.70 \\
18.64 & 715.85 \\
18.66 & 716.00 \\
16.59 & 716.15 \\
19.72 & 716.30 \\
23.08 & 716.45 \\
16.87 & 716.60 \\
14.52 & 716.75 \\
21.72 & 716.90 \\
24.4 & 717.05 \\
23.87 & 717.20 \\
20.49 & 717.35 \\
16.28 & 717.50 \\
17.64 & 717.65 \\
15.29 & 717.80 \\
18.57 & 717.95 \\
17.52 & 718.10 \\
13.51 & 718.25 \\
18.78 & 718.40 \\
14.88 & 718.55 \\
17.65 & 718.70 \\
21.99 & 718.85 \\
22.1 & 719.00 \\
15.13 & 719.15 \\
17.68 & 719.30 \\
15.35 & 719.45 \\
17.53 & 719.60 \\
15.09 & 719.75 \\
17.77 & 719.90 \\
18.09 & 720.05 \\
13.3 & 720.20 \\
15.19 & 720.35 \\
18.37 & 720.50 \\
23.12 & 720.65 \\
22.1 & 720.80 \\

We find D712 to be 0.10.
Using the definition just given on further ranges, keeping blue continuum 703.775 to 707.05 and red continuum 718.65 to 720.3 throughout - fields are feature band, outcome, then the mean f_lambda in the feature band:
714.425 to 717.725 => -0.34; 19.5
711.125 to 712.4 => 0.00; 18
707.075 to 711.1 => 0.24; 17.2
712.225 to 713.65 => 0.05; 17.3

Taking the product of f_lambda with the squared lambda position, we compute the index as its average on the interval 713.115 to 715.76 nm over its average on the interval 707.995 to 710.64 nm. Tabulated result 1.12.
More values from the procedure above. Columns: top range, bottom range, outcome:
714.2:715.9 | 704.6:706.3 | 1.02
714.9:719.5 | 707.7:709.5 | 1.14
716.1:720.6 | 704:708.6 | 1.04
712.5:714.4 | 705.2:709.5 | 1.07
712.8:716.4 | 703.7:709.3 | 1.10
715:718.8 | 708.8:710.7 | 1.06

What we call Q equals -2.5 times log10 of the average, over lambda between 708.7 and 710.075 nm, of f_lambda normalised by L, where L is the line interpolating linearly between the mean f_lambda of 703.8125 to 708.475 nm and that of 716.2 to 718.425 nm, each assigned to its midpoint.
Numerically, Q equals 0.04 mag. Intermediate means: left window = 17.8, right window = 18.8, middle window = 17.4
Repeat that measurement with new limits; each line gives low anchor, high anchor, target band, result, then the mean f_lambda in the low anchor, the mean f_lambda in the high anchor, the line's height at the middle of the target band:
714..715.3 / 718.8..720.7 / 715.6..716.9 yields 0.009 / 19.5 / 17.6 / 18.9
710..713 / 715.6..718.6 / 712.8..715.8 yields -0.054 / 17.8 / 18.6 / 18.2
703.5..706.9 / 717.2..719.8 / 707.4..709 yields 0.082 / 18.6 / 17.6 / 18.3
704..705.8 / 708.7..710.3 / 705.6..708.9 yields 0.071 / 18.9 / 17.8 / 18.3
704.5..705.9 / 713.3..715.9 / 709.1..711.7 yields 0.069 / 19.2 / 19.6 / 19.4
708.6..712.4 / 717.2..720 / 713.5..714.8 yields -0.065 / 17.9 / 17.6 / 17.7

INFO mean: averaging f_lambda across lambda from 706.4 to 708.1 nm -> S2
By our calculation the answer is 16.3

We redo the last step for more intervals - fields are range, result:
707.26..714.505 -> 17.8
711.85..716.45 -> 18.7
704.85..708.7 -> 17.7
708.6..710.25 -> 17.7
